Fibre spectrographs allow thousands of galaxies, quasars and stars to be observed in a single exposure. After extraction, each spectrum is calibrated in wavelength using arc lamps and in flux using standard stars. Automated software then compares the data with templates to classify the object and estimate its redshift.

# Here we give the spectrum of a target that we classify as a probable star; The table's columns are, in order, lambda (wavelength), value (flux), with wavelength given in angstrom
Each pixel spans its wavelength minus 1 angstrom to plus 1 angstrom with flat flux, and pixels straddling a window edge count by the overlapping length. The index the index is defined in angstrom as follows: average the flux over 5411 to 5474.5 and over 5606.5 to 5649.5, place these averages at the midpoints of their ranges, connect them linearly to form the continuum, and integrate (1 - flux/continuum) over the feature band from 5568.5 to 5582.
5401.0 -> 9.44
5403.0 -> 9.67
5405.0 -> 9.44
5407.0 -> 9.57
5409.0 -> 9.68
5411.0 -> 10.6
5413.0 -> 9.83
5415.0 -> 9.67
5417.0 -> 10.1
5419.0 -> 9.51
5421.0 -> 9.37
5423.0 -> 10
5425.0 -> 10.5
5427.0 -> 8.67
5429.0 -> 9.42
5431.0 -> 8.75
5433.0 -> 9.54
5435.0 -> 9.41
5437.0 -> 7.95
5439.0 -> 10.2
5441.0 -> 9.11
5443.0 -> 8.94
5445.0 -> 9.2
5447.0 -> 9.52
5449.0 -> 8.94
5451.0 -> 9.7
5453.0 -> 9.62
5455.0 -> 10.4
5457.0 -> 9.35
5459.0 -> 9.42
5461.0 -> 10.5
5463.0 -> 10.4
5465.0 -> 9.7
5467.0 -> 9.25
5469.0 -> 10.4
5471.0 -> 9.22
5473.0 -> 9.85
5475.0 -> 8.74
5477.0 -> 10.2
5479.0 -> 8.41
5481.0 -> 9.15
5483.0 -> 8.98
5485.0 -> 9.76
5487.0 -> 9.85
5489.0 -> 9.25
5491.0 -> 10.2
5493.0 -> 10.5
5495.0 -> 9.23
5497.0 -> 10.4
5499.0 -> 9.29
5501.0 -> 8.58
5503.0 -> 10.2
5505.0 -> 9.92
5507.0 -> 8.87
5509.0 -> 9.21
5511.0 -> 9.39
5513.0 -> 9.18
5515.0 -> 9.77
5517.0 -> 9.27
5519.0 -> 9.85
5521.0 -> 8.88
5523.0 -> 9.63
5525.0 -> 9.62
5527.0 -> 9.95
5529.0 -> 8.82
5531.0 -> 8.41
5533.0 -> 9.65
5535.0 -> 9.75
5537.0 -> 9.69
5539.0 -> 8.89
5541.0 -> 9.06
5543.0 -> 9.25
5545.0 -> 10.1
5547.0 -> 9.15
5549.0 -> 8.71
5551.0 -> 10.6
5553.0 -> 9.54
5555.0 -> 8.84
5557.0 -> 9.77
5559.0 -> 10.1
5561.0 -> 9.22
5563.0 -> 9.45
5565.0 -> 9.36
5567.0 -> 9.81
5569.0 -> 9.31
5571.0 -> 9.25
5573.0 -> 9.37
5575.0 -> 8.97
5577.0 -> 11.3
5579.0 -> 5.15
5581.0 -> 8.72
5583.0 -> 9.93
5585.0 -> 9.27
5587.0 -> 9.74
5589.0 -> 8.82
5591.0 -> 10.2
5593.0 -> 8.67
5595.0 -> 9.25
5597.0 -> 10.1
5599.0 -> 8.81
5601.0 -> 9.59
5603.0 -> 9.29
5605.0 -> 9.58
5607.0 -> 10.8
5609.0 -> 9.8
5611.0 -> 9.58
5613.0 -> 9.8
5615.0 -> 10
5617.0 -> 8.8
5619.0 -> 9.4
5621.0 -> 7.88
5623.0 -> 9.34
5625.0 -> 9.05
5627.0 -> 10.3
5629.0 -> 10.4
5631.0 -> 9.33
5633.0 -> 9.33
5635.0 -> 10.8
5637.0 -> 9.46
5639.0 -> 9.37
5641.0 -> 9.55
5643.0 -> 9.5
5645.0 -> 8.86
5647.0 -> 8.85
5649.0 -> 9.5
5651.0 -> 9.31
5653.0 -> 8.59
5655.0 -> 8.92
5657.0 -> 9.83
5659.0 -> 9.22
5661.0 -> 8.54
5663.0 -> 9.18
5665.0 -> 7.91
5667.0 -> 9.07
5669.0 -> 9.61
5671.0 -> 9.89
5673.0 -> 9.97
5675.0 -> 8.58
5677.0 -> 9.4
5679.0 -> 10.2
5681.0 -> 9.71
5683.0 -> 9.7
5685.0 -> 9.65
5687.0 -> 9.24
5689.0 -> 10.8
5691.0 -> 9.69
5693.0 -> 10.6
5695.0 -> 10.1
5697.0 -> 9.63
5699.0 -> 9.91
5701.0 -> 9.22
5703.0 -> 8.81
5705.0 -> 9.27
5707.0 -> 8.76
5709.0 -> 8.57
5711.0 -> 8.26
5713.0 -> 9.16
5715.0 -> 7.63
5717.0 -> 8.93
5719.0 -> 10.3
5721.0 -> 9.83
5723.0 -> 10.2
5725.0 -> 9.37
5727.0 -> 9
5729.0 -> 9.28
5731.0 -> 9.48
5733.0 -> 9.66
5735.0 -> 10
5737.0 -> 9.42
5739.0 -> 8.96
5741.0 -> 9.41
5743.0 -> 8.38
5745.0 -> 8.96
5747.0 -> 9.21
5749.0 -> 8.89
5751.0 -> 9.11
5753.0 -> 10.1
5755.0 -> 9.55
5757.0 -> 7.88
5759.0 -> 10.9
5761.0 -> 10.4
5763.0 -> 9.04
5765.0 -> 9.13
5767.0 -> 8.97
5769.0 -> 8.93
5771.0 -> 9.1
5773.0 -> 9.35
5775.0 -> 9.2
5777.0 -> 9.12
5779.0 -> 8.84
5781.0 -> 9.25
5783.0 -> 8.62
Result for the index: 1.0 angstrom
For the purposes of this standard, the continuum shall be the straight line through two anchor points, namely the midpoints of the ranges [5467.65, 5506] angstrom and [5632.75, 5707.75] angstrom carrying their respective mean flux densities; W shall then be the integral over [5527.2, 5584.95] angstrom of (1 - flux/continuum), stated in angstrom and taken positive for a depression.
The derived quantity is 1.38 angstrom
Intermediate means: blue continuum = 9.58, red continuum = 9.44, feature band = 9.3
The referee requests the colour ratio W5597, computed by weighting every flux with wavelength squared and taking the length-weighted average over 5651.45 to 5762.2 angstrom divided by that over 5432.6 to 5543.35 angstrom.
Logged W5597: 1.1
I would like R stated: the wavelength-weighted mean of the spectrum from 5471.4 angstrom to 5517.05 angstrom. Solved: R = 9.49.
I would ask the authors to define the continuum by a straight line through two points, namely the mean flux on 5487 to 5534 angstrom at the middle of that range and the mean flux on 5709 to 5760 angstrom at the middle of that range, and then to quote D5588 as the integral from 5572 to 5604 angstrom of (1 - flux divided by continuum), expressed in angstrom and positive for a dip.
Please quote 0.7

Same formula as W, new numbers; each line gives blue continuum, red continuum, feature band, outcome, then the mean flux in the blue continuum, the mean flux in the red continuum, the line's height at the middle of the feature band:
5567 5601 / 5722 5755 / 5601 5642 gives -1.6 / 9.21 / 9.35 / 9.24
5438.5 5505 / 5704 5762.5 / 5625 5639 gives -0.7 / 9.59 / 9.27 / 9.39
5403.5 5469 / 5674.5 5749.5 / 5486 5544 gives 0.4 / 9.58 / 9.38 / 9.53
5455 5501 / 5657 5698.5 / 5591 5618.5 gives 0.0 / 9.63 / 9.55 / 9.58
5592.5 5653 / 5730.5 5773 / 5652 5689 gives 0.3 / 9.47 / 9.31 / 9.41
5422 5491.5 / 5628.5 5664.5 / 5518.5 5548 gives 0.2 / 9.49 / 9.33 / 9.43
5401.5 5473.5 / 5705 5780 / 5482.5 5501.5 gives -0.2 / 9.59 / 9.22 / 9.53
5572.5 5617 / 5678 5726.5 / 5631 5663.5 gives 0.4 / 9.38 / 9.48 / 9.43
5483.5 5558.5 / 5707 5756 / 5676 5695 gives -1.3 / 9.49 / 9.23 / 9.28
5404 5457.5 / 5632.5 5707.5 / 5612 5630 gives 0.0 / 9.52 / 9.44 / 9.46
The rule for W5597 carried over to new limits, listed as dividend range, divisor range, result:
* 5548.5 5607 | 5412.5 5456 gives 1.04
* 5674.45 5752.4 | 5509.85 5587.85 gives 1.06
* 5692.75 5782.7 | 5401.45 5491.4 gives 1.08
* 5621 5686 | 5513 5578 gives 1.03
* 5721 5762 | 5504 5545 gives 1.09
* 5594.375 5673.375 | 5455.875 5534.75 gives 1.04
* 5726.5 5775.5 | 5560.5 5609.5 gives 1.05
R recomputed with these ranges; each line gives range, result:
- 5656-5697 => 9.55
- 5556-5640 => 9.44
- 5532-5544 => 9.38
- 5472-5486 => 9.3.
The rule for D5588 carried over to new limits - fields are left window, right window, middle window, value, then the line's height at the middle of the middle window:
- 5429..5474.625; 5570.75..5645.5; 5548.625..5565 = -0.2 angstrom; 9.44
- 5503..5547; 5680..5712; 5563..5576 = 0.1 angstrom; 9.43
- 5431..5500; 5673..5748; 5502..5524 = 0.1 angstrom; 9.51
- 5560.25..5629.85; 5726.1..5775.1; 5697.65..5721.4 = 0.7 angstrom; 9.32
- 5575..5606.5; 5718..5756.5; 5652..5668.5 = 0.7 angstrom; 9.32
